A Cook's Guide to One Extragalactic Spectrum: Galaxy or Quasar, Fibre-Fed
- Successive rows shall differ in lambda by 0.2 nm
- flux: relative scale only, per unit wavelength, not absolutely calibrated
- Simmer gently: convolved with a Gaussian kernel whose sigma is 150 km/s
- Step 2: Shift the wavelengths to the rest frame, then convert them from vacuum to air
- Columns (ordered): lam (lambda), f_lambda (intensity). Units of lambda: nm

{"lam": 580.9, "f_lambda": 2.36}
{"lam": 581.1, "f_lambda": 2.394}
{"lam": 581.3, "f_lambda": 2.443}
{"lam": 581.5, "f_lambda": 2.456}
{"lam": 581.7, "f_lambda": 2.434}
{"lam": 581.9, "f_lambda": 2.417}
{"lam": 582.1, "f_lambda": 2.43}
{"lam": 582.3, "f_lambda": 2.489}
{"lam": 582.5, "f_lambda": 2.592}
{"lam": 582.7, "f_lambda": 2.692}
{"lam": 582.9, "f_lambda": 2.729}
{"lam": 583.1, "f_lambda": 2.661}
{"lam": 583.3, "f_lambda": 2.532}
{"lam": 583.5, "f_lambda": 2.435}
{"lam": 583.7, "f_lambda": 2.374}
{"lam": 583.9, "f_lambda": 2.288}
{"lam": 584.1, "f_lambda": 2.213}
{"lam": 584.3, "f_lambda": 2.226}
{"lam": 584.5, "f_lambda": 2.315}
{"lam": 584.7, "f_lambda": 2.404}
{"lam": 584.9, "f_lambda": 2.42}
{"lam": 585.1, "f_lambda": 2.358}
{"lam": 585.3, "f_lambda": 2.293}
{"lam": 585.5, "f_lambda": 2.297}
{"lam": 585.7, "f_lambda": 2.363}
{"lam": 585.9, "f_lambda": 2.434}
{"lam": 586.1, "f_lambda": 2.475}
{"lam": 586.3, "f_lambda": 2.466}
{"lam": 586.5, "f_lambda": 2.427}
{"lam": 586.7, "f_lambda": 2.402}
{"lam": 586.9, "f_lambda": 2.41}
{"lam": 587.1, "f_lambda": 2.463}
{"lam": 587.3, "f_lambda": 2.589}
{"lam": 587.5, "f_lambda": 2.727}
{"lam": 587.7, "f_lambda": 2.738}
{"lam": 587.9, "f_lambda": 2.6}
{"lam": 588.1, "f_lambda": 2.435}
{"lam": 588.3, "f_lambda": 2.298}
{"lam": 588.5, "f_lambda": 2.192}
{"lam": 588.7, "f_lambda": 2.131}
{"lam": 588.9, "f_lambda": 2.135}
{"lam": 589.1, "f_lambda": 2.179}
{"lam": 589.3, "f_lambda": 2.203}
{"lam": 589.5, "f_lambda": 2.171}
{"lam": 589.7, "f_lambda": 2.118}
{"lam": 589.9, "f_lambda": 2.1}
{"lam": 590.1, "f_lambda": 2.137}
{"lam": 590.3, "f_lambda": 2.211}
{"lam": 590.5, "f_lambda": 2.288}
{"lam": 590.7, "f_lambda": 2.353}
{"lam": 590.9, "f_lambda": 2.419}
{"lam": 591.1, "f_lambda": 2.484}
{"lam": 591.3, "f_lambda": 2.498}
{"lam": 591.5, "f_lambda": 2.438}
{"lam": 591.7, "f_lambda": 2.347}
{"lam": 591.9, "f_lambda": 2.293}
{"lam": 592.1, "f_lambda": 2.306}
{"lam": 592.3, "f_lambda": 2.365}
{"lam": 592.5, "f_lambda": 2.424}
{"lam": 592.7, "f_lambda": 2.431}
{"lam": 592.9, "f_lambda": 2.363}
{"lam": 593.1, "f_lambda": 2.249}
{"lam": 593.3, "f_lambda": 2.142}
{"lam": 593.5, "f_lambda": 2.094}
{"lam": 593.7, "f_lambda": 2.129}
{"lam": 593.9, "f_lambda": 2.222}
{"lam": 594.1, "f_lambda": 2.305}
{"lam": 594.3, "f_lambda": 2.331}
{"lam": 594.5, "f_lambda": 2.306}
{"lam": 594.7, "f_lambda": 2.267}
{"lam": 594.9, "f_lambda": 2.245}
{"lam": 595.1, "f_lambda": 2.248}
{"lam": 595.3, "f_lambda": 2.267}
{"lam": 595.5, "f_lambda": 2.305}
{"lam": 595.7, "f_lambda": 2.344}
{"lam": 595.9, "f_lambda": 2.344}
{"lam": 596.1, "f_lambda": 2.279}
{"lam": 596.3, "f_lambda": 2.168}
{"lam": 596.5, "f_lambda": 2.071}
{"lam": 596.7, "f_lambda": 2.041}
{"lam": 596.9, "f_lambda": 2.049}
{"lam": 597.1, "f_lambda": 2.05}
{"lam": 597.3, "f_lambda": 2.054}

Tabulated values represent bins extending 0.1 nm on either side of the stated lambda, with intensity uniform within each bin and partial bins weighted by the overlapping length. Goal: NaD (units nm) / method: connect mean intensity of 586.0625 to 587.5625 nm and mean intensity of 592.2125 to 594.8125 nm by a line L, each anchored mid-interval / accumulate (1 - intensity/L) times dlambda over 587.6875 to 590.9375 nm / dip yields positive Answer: 0.20 nm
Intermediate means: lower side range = 2.49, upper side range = 2.28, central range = 2.26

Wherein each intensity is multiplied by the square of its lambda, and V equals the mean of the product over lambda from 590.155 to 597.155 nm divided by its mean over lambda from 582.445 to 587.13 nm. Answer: 0.97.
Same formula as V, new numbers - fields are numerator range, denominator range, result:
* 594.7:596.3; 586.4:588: 0.92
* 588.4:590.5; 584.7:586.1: 0.92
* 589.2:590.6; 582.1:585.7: 0.91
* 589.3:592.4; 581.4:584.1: 0.95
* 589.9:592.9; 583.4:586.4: 1.02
